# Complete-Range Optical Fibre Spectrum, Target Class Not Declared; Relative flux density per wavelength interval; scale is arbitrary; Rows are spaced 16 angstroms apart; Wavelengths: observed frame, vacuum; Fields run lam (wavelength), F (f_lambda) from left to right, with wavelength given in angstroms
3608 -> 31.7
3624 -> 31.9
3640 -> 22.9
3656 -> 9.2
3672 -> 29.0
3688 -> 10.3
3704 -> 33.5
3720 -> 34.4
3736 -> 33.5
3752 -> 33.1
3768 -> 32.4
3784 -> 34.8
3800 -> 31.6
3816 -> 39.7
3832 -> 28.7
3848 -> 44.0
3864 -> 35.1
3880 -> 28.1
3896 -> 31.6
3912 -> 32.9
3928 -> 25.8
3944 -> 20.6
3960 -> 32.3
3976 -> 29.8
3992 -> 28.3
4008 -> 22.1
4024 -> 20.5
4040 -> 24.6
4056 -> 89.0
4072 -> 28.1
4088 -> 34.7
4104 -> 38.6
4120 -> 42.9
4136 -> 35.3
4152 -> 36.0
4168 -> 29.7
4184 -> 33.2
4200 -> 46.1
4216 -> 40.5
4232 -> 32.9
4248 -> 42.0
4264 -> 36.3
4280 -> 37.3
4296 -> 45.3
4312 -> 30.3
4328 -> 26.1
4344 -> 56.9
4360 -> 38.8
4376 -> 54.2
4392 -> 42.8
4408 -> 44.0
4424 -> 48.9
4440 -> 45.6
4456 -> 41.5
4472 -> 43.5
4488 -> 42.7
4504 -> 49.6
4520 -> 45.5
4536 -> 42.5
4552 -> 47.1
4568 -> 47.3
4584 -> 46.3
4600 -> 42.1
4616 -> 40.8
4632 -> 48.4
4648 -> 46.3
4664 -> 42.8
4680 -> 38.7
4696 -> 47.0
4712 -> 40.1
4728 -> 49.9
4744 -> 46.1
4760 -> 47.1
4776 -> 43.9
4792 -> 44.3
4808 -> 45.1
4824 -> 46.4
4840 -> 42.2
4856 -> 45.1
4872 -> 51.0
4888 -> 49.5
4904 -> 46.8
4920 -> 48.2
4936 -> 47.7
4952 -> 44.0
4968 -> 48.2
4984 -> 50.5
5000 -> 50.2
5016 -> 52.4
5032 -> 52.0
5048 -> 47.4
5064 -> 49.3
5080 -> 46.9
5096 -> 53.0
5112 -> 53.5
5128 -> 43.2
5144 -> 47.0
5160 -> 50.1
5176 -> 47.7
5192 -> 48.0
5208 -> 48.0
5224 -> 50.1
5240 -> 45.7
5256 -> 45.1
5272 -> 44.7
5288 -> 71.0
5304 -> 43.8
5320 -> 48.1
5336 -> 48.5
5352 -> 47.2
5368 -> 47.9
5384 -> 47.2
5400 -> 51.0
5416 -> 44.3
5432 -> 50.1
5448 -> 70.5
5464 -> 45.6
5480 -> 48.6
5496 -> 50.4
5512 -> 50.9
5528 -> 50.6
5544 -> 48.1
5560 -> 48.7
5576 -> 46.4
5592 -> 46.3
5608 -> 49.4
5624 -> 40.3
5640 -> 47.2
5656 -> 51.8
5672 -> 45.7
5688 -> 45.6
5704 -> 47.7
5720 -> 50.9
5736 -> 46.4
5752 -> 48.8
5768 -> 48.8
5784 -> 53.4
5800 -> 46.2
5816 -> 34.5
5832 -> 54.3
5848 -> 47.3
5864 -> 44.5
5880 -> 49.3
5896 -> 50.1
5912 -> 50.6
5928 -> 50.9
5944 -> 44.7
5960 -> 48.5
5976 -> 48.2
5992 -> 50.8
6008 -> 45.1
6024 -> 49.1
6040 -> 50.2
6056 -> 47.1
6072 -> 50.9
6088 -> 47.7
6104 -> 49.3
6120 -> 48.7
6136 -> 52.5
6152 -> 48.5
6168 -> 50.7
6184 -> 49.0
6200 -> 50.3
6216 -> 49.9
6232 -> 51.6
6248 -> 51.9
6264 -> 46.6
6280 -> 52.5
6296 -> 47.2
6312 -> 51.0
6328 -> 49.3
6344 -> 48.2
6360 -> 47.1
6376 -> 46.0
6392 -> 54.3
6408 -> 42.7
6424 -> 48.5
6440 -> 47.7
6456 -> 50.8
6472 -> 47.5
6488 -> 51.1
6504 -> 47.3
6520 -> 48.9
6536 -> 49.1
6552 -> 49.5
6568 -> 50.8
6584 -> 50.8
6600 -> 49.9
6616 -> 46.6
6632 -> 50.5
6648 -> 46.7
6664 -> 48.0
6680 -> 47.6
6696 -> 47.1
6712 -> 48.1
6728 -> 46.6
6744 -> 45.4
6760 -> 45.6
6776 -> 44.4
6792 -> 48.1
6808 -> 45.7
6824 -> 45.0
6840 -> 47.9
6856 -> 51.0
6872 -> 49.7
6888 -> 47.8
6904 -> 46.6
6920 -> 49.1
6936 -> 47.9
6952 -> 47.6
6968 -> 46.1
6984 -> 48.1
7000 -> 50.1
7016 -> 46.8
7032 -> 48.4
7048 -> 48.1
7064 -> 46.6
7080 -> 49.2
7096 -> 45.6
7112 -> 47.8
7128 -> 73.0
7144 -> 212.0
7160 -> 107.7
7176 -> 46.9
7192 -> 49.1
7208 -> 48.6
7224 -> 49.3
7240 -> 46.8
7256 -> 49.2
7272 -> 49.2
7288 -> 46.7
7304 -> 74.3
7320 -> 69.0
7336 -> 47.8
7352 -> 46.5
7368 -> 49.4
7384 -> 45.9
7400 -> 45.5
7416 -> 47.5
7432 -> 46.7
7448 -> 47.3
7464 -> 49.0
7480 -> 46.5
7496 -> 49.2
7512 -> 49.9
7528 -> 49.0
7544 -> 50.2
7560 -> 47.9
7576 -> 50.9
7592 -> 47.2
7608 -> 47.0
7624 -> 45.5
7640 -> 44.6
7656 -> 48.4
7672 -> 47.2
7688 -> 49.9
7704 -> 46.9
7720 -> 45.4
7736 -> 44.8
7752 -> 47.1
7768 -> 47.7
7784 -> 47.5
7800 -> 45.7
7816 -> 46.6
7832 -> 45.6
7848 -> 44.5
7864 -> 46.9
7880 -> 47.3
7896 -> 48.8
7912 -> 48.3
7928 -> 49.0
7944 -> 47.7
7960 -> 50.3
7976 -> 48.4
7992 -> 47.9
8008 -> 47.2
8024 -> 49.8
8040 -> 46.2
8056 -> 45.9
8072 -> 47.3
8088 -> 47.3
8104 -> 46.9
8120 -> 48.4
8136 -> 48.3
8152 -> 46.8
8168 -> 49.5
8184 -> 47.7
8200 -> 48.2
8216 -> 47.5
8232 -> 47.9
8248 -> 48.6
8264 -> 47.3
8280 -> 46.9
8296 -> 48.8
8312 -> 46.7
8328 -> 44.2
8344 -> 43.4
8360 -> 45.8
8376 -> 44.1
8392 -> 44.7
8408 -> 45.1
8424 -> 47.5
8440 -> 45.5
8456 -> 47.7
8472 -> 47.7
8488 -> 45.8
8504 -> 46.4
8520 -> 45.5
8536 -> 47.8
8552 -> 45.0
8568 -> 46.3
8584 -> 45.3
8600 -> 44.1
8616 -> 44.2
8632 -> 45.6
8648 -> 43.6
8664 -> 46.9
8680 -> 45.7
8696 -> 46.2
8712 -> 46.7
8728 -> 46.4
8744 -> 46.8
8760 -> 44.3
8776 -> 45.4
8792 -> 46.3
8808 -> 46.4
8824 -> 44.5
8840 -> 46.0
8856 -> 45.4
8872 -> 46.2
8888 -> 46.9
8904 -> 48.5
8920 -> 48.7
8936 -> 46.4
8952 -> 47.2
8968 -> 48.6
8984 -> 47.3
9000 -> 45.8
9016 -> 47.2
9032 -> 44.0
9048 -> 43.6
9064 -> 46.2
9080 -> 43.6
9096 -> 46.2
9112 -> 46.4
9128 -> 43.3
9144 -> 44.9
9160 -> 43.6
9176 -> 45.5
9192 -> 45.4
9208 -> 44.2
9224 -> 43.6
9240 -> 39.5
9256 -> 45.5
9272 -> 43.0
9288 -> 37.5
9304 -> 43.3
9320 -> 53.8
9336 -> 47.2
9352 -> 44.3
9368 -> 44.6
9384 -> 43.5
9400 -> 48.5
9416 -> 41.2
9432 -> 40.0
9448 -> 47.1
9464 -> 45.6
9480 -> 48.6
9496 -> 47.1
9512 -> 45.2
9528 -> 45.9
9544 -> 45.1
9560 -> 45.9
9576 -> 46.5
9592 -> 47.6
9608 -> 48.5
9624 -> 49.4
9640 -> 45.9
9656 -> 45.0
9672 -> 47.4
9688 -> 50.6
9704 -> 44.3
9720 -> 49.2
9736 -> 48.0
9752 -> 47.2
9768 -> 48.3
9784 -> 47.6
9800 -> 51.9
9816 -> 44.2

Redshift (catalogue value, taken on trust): 0.087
